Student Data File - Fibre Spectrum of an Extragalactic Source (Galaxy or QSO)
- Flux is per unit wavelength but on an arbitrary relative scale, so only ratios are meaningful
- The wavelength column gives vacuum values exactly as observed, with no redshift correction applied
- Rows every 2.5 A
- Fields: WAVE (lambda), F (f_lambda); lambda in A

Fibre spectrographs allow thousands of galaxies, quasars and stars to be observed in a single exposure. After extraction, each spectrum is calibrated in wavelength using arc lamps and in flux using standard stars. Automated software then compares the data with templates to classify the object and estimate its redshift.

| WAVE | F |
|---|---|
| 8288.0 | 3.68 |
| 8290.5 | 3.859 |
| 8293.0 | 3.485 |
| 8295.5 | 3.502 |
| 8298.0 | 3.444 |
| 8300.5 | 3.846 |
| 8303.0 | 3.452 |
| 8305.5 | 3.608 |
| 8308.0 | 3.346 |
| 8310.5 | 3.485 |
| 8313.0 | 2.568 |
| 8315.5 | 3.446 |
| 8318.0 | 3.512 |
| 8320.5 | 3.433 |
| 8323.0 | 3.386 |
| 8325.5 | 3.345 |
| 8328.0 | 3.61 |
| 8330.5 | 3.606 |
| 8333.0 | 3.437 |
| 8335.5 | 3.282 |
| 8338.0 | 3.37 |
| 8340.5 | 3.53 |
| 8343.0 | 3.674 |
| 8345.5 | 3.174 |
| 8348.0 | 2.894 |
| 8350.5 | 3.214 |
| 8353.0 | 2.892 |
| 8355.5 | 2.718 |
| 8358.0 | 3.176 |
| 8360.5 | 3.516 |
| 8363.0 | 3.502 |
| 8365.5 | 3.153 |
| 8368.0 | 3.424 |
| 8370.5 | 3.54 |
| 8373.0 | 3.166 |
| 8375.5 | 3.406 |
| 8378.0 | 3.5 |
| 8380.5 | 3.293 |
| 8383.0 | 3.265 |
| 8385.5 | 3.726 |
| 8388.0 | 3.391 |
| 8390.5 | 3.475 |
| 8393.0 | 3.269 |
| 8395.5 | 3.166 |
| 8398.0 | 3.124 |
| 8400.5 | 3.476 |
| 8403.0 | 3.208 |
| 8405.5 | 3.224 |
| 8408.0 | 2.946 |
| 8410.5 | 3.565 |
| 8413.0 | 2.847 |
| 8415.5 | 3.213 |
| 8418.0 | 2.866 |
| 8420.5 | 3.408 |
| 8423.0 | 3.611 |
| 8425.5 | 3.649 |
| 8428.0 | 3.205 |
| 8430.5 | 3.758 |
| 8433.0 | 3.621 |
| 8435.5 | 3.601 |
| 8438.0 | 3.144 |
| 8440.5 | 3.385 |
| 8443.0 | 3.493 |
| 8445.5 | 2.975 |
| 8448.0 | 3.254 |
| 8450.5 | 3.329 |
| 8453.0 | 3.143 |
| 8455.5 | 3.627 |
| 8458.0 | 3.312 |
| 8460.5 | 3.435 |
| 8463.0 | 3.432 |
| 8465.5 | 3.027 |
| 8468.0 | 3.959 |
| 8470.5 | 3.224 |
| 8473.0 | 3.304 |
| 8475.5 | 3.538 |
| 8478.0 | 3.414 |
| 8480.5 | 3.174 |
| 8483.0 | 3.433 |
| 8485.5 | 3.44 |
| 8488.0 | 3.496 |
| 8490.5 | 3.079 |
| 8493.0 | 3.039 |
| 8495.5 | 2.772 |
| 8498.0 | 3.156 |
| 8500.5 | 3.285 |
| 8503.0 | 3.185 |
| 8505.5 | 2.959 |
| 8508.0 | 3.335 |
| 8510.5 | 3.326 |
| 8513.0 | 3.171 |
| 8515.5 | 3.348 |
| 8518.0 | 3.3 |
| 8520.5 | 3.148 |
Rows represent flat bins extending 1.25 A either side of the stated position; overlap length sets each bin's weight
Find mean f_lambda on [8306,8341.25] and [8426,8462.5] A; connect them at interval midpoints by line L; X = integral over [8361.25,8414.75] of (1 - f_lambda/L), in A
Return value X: 1.0 A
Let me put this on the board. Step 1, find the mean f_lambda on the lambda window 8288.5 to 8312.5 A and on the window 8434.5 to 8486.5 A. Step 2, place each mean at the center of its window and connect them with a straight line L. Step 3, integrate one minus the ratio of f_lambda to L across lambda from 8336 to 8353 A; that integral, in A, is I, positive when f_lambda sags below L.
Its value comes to 1.0 A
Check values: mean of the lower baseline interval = 3.53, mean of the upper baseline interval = 3.36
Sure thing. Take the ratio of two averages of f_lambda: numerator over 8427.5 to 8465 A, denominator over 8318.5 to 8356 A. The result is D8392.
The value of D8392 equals 1.02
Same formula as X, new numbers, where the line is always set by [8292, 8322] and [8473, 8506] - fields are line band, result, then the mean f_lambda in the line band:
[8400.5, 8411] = 0.3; 3.24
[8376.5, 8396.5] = -0.3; 3.39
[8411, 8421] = 0.7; 3.1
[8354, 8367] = 0.6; 3.21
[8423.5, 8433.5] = -0.8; 3.56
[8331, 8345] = -0.2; 3.45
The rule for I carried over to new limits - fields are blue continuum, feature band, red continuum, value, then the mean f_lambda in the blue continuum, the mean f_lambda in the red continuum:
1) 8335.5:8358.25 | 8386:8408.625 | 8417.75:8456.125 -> 0.2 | 3.19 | 3.39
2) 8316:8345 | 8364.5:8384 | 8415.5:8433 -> 0.5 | 3.46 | 3.42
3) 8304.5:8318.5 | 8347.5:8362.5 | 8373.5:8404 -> 1.1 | 3.31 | 3.35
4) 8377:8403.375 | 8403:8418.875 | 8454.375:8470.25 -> 1.2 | 3.36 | 3.45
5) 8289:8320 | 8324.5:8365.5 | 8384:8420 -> 0.9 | 3.46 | 3.25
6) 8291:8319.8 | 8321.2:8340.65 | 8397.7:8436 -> -0.2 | 3.44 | 3.33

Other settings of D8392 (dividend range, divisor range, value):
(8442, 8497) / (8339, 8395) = 1.00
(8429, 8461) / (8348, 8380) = 1.04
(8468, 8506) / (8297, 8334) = 0.95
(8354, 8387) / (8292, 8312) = 0.95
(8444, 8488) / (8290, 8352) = 0.98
